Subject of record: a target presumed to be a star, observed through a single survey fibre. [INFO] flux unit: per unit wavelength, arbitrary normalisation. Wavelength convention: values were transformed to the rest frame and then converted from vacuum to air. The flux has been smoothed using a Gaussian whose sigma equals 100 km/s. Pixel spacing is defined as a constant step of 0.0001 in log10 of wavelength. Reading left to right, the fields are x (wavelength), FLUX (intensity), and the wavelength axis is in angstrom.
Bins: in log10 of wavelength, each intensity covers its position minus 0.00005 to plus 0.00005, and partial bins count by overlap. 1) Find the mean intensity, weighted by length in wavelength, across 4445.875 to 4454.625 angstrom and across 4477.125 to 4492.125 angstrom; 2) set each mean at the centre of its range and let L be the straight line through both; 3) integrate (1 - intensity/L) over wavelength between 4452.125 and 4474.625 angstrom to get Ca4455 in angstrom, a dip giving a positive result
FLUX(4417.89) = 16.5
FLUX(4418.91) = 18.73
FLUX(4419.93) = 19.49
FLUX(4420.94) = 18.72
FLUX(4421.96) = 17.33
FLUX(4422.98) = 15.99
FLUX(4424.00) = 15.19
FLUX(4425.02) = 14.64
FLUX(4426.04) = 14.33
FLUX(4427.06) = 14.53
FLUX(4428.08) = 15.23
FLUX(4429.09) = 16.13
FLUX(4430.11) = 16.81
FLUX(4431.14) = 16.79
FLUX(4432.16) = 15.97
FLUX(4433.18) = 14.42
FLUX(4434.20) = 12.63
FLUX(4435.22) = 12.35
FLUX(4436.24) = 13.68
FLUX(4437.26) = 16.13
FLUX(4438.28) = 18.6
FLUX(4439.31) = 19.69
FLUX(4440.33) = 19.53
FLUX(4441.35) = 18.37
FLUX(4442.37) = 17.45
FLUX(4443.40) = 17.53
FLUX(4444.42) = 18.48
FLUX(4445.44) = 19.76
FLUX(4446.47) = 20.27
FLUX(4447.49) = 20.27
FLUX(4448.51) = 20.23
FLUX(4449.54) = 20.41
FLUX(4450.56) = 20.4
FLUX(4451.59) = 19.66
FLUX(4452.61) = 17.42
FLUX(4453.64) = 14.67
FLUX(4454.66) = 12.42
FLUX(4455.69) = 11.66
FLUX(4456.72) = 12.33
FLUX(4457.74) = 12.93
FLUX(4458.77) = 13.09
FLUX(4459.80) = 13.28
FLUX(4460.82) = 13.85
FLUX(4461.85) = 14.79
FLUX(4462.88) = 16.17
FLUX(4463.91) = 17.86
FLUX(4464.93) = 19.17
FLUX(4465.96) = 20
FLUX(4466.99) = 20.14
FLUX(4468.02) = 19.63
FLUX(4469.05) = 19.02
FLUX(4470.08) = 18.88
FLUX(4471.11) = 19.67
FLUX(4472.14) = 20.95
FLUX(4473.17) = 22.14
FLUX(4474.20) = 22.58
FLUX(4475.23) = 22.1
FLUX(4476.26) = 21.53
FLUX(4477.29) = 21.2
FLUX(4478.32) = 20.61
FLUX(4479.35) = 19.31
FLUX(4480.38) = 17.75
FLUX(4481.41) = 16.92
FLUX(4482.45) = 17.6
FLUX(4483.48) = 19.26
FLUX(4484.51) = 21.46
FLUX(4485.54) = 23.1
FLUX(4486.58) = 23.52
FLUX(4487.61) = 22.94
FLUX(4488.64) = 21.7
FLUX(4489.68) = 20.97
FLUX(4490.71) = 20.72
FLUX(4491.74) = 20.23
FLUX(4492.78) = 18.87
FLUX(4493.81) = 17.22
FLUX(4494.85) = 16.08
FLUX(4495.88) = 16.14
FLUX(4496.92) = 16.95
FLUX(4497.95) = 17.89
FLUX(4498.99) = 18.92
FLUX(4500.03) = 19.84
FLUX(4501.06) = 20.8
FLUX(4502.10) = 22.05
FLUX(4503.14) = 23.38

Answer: 3.0 angstrom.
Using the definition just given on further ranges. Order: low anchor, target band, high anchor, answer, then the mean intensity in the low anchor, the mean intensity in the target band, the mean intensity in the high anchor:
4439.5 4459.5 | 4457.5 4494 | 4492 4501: -3.37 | 17.2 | 19.3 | 18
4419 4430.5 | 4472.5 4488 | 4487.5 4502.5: -1.75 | 16.3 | 20.8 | 19.3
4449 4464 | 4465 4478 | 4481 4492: -1.82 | 15.3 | 20.6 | 20.8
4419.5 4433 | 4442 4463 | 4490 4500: 0.52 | 16.2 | 16.5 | 18.3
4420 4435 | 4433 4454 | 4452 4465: -3.85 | 15.7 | 17.8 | 14.5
